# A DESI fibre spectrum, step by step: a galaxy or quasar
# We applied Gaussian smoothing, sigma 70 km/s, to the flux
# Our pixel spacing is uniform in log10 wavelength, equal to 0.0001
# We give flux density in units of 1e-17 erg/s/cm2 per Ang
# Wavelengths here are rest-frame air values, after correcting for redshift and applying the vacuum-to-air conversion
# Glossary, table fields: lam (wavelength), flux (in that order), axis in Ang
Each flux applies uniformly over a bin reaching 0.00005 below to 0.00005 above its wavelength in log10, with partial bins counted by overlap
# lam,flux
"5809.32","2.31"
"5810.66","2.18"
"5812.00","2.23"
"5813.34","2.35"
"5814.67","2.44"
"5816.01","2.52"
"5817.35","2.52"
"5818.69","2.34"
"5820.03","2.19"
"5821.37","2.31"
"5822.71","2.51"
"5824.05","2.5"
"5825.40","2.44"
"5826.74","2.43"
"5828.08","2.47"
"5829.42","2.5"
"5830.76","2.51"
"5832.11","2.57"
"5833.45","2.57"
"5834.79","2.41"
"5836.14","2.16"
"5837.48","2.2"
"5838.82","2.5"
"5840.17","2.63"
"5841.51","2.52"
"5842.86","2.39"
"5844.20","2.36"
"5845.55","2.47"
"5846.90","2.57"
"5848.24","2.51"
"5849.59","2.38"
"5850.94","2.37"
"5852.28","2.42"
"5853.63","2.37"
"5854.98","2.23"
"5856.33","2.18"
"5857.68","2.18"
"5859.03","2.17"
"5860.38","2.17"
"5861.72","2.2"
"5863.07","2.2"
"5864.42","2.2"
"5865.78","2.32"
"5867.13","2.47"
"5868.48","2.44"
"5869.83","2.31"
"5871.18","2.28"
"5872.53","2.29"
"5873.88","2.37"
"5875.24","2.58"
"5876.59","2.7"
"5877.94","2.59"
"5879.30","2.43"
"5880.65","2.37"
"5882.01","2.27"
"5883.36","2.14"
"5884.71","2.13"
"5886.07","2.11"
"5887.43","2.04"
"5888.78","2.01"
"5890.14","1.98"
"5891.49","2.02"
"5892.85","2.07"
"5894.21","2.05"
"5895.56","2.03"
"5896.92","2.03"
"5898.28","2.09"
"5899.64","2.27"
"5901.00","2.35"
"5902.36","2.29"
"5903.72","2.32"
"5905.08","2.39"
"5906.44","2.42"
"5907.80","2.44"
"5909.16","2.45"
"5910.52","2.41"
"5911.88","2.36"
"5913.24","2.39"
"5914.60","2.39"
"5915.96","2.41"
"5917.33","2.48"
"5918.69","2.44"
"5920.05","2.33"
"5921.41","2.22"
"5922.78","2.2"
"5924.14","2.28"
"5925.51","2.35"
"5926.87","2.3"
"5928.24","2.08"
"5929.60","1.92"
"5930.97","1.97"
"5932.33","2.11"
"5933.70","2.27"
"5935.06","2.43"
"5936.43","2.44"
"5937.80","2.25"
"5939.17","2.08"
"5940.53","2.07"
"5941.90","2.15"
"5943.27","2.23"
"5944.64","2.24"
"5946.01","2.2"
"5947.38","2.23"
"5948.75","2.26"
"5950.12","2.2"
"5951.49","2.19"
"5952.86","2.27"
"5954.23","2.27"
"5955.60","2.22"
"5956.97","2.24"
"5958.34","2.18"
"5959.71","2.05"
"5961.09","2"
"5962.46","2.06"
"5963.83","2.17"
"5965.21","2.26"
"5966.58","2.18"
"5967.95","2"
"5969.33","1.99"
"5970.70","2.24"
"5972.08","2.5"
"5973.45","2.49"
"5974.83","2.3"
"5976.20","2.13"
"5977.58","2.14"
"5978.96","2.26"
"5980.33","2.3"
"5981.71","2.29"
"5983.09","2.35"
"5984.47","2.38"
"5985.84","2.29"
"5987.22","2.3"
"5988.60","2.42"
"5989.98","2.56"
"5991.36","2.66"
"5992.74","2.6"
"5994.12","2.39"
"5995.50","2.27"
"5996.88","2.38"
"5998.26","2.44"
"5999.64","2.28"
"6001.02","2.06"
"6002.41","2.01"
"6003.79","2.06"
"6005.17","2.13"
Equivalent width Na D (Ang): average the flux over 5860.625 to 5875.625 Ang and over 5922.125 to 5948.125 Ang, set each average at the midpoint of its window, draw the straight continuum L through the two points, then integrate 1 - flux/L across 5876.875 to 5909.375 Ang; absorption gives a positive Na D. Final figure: 0.8 Ang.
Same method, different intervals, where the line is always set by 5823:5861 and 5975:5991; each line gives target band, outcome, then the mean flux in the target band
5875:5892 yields 0.9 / 2.25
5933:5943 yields 0.4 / 2.24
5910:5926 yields 0.0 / 2.35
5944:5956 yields 0.5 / 2.23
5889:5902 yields 1.5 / 2.1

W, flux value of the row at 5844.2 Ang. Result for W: 2.36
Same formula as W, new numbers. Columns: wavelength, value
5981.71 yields 2.29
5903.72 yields 2.32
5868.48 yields 2.44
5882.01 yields 2.27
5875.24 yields 2.58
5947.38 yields 2.23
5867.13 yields 2.47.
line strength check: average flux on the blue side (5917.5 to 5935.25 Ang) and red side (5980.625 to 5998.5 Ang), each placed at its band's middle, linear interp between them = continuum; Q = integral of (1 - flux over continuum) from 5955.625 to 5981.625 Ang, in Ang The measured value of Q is 1.7 Ang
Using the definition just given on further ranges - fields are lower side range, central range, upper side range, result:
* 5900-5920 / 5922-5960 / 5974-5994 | 2.8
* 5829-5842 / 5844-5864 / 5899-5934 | 0.9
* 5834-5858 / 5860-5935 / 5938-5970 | 0.3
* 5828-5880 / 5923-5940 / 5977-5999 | 1.3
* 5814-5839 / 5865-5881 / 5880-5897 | -1.8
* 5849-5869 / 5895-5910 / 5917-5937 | -0.1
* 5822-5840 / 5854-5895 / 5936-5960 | 1.9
